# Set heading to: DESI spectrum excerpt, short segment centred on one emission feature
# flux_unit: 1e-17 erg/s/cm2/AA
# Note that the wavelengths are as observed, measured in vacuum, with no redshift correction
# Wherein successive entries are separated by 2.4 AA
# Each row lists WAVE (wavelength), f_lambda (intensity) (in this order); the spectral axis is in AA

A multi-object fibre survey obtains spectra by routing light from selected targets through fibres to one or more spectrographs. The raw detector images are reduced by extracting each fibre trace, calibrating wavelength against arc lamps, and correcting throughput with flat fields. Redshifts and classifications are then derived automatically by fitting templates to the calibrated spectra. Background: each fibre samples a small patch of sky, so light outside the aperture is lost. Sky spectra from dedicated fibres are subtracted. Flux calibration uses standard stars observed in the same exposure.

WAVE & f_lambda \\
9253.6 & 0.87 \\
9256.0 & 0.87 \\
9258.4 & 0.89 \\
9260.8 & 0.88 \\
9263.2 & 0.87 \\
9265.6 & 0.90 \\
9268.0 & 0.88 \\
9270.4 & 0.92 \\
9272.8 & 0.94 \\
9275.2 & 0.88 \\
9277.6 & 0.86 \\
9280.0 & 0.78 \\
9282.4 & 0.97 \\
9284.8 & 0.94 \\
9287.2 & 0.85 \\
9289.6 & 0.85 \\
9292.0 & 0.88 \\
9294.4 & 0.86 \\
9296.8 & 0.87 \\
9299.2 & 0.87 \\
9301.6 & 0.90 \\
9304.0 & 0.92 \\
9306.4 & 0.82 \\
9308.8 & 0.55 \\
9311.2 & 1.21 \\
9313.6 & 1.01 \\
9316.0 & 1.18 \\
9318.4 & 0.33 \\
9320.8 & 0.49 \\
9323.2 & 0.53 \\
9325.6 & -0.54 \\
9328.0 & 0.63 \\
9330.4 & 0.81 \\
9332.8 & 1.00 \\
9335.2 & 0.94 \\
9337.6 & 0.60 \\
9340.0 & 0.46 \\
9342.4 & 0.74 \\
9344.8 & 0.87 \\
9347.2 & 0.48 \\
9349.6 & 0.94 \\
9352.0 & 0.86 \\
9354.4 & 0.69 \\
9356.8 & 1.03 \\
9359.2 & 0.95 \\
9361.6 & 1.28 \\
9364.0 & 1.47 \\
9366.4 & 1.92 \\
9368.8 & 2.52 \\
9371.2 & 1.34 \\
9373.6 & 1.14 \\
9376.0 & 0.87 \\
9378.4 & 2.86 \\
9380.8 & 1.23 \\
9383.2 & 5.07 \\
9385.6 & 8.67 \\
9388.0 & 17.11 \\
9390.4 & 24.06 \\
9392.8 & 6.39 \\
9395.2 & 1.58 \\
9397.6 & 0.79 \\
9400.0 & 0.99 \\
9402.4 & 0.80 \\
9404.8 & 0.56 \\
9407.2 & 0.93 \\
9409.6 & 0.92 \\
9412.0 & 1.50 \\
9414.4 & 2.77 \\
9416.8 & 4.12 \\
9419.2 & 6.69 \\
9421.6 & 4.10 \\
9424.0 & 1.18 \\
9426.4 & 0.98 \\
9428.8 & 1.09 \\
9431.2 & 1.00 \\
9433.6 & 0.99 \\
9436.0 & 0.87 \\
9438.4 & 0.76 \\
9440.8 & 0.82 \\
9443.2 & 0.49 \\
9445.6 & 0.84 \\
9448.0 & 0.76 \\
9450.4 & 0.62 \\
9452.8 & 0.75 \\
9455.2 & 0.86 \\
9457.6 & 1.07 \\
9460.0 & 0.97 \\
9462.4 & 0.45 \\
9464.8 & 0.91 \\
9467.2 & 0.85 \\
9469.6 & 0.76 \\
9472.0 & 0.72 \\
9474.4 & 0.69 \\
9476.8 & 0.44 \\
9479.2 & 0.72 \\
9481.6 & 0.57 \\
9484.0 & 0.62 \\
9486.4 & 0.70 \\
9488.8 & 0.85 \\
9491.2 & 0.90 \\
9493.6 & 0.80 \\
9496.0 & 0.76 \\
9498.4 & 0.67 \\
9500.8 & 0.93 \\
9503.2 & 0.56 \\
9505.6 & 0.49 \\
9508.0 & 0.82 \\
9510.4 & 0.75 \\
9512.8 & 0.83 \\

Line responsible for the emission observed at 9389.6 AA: H-alpha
